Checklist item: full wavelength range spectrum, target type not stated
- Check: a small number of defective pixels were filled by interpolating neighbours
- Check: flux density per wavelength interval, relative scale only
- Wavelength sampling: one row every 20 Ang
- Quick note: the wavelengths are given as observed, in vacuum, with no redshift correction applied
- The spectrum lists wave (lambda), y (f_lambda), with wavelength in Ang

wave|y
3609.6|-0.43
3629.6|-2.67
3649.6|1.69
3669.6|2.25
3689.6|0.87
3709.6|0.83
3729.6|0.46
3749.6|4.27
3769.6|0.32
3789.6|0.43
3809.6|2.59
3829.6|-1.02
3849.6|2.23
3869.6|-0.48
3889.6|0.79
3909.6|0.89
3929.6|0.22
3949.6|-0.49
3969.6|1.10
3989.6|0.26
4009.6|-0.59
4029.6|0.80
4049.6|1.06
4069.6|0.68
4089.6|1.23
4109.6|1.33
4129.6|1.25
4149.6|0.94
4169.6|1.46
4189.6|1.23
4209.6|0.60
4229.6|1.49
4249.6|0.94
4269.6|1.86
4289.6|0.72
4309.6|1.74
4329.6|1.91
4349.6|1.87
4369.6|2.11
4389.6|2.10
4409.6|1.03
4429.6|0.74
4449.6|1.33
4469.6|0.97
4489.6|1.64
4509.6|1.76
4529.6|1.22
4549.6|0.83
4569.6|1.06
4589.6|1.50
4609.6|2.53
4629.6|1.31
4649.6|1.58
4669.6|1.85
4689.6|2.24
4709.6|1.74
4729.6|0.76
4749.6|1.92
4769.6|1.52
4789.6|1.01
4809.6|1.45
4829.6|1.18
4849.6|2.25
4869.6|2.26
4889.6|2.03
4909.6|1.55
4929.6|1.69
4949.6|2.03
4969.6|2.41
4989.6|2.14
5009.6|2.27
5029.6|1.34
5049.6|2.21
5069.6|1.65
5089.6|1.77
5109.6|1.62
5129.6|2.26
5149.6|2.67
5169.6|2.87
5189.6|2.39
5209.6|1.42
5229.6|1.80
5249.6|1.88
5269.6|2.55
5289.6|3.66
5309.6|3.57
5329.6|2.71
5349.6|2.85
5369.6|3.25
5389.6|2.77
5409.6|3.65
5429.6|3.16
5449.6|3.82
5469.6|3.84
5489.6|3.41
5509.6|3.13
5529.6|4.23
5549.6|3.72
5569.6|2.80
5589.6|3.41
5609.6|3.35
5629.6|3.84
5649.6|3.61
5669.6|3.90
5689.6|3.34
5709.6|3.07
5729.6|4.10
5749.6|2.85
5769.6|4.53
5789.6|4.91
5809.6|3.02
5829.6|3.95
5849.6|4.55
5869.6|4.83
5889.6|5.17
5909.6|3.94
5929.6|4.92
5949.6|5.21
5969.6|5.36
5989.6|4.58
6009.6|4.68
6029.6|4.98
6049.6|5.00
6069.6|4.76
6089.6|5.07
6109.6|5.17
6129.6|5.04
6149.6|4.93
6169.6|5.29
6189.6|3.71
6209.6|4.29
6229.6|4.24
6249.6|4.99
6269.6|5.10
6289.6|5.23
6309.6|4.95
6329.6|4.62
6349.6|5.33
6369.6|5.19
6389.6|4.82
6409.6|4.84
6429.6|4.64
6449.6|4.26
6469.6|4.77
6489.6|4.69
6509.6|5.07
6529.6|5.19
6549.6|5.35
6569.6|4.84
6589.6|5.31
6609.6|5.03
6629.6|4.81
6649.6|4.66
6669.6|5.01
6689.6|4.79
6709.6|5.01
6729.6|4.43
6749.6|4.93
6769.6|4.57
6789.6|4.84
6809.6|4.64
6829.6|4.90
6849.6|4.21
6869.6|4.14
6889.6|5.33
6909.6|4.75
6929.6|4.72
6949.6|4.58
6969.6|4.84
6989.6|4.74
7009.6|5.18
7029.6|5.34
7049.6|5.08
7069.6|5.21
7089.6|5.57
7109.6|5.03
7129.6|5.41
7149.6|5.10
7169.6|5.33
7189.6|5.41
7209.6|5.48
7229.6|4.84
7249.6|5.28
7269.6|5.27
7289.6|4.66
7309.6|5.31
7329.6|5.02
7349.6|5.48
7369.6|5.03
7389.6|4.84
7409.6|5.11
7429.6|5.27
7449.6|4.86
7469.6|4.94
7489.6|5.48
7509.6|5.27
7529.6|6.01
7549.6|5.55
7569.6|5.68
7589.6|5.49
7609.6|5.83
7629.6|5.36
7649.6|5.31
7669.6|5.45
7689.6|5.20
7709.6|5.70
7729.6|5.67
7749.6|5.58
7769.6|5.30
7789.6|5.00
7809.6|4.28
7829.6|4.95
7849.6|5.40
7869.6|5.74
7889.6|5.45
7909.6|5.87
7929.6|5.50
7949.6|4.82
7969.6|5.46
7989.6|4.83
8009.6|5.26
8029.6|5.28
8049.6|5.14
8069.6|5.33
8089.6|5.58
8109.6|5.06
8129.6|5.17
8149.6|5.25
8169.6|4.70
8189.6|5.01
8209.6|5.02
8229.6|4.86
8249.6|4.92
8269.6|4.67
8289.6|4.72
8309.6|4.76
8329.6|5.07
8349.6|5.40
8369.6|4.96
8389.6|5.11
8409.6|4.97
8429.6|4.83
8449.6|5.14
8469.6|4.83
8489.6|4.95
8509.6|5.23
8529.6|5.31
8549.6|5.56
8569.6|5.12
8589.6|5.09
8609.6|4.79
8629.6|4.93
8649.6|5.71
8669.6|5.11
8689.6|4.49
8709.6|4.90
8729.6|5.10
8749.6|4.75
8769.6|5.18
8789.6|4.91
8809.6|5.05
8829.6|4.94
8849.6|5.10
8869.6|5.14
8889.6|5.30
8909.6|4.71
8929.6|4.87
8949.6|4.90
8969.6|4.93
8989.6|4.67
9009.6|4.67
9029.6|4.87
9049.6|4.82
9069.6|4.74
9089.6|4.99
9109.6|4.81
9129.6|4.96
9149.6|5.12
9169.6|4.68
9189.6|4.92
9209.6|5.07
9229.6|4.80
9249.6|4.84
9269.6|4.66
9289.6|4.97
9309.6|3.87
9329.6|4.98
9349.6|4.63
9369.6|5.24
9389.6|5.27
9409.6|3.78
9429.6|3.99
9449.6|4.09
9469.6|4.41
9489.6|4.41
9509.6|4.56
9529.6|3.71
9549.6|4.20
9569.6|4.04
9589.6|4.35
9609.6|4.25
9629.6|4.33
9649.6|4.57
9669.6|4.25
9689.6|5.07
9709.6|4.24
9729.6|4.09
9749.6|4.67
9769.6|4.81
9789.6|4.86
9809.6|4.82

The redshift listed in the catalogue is 0.32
